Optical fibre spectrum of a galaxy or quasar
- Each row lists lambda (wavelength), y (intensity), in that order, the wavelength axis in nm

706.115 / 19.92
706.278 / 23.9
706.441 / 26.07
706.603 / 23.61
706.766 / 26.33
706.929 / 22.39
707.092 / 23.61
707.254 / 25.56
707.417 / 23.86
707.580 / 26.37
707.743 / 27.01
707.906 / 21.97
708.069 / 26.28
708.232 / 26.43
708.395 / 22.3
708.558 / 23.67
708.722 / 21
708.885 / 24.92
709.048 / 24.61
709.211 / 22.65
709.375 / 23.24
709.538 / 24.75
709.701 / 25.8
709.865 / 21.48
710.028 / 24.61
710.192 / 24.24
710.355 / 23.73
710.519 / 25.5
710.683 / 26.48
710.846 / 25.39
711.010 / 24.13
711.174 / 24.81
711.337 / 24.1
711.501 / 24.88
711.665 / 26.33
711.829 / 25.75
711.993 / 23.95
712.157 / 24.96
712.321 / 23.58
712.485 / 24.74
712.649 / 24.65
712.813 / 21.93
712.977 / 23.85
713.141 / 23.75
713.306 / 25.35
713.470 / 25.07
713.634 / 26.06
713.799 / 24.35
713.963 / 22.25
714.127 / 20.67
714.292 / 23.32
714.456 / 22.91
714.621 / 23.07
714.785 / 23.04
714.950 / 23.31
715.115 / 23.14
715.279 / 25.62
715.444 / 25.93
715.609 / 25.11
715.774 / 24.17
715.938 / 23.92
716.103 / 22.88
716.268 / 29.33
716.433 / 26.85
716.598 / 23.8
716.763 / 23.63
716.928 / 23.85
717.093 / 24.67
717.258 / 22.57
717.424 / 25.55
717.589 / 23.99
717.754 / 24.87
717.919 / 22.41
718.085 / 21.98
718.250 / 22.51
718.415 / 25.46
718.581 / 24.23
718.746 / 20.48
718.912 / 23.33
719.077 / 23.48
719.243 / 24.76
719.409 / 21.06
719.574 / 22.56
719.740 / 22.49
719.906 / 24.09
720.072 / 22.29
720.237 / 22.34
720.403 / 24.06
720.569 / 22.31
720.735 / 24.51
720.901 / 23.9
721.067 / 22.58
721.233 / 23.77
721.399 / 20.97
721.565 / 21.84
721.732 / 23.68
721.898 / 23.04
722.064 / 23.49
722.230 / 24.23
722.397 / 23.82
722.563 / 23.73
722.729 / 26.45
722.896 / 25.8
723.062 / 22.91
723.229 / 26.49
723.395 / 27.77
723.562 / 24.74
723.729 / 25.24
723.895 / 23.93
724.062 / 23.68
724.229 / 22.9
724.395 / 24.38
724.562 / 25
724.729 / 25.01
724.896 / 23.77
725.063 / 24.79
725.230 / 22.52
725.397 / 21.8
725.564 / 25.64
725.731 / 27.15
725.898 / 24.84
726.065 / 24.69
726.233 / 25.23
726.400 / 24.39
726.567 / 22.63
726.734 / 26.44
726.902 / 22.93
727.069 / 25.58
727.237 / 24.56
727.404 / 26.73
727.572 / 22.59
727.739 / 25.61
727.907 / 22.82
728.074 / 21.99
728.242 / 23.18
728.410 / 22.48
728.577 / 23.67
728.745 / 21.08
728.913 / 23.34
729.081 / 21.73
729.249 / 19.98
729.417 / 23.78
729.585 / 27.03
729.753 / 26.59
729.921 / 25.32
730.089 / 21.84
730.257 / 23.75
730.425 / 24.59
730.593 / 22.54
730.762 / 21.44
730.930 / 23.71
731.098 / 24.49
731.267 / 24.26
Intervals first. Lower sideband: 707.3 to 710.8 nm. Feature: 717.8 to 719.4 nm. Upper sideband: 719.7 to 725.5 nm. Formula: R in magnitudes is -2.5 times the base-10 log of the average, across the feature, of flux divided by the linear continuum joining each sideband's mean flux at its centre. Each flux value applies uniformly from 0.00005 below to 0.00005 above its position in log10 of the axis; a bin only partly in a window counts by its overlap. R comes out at 0.04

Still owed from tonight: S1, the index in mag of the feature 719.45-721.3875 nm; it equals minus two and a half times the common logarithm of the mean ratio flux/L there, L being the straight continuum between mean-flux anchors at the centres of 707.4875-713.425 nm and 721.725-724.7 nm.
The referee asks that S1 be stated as 0.07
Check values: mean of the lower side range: 24.4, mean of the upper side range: 24.6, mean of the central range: 23.1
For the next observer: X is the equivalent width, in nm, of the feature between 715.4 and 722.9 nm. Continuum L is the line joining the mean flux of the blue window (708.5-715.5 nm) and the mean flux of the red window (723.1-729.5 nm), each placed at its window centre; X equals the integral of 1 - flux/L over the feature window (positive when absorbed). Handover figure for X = 0.116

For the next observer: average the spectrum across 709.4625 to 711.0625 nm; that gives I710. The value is 24.6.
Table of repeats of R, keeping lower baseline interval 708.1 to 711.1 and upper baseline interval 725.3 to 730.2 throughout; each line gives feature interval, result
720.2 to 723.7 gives 0.00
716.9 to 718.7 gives 0.02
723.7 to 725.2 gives -0.01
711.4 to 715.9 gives 0.00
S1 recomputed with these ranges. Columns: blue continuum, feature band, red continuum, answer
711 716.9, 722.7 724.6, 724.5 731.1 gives -0.04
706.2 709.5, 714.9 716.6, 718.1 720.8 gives -0.07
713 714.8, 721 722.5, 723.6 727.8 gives 0.05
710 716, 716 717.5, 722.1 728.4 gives -0.02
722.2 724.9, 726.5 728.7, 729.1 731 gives 0.01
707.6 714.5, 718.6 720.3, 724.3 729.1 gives 0.06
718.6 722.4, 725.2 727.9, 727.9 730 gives -0.06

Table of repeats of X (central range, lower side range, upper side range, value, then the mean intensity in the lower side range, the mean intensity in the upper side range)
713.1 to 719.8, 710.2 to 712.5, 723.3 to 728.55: 0.227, 24.9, 24.4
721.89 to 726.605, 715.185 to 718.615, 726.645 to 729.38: -0.151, 24.4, 23.4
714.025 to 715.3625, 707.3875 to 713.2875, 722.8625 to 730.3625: 0.067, 24.4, 24.2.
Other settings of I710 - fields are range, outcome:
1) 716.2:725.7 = 23.9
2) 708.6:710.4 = 23.7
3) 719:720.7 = 23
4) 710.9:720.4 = 23.9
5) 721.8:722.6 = 23.7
